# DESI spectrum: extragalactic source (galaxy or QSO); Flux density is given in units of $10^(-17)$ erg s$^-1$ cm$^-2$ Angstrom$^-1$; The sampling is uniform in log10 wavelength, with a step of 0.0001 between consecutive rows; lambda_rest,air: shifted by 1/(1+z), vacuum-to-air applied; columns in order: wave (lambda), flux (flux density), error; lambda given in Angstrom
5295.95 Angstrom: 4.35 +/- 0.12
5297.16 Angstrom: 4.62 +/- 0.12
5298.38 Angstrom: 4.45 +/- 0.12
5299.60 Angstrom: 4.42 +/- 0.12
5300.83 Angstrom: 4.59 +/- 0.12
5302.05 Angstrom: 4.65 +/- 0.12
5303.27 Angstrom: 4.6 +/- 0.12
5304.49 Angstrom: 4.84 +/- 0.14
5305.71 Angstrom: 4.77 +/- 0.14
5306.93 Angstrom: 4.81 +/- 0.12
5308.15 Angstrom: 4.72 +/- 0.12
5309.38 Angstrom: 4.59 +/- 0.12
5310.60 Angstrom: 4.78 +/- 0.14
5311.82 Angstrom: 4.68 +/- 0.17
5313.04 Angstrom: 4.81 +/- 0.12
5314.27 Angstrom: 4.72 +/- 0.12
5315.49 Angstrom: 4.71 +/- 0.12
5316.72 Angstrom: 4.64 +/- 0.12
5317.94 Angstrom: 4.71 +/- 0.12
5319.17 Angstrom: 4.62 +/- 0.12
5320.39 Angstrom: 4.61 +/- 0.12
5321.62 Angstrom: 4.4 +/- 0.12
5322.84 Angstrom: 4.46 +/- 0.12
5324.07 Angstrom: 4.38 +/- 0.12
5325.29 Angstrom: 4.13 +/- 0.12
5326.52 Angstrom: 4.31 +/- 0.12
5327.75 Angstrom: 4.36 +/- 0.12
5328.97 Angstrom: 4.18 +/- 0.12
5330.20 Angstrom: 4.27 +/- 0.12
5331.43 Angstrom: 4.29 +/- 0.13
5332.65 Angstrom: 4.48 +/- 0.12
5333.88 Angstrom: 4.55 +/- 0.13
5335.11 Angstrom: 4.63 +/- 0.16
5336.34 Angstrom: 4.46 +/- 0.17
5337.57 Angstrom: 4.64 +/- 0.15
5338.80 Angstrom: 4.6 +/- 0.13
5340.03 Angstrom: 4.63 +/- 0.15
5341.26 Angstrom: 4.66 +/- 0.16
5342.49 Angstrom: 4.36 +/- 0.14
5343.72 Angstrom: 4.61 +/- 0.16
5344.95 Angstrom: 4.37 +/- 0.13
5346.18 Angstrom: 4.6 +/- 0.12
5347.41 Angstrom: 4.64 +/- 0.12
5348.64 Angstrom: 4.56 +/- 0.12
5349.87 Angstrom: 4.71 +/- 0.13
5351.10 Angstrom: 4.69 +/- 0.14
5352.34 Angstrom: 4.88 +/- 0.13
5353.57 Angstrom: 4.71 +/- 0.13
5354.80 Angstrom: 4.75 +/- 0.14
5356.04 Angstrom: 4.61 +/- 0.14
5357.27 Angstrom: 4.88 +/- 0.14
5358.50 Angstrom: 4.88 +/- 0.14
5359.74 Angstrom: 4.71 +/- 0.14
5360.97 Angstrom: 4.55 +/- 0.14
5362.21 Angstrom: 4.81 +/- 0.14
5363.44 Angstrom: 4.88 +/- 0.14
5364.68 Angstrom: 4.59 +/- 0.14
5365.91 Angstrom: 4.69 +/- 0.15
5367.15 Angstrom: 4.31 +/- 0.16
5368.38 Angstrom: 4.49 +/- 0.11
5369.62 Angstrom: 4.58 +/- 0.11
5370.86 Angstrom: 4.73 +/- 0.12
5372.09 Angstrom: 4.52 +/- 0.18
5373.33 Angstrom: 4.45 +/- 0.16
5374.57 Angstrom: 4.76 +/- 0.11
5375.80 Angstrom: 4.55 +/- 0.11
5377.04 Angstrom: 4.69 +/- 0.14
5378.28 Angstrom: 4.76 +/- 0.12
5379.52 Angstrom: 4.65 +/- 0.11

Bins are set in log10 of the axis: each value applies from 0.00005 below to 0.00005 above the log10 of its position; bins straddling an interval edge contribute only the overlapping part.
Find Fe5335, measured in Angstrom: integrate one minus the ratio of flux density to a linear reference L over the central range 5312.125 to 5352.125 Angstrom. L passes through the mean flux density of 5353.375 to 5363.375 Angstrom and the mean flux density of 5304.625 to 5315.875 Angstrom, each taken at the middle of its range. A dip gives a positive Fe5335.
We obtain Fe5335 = 1.8 Angstrom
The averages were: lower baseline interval 4.74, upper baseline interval 4.75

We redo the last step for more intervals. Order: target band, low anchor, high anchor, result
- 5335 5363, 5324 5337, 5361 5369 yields -0.9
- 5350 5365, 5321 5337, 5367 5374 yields -0.9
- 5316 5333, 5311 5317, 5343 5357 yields 1.0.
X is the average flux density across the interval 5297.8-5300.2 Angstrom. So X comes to 4.44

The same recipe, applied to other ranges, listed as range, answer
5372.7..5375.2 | 4.61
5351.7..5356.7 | 4.73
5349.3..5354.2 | 4.75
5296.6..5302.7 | 4.54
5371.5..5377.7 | 4.59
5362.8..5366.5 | 4.73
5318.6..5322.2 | 4.54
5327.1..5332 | 4.27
